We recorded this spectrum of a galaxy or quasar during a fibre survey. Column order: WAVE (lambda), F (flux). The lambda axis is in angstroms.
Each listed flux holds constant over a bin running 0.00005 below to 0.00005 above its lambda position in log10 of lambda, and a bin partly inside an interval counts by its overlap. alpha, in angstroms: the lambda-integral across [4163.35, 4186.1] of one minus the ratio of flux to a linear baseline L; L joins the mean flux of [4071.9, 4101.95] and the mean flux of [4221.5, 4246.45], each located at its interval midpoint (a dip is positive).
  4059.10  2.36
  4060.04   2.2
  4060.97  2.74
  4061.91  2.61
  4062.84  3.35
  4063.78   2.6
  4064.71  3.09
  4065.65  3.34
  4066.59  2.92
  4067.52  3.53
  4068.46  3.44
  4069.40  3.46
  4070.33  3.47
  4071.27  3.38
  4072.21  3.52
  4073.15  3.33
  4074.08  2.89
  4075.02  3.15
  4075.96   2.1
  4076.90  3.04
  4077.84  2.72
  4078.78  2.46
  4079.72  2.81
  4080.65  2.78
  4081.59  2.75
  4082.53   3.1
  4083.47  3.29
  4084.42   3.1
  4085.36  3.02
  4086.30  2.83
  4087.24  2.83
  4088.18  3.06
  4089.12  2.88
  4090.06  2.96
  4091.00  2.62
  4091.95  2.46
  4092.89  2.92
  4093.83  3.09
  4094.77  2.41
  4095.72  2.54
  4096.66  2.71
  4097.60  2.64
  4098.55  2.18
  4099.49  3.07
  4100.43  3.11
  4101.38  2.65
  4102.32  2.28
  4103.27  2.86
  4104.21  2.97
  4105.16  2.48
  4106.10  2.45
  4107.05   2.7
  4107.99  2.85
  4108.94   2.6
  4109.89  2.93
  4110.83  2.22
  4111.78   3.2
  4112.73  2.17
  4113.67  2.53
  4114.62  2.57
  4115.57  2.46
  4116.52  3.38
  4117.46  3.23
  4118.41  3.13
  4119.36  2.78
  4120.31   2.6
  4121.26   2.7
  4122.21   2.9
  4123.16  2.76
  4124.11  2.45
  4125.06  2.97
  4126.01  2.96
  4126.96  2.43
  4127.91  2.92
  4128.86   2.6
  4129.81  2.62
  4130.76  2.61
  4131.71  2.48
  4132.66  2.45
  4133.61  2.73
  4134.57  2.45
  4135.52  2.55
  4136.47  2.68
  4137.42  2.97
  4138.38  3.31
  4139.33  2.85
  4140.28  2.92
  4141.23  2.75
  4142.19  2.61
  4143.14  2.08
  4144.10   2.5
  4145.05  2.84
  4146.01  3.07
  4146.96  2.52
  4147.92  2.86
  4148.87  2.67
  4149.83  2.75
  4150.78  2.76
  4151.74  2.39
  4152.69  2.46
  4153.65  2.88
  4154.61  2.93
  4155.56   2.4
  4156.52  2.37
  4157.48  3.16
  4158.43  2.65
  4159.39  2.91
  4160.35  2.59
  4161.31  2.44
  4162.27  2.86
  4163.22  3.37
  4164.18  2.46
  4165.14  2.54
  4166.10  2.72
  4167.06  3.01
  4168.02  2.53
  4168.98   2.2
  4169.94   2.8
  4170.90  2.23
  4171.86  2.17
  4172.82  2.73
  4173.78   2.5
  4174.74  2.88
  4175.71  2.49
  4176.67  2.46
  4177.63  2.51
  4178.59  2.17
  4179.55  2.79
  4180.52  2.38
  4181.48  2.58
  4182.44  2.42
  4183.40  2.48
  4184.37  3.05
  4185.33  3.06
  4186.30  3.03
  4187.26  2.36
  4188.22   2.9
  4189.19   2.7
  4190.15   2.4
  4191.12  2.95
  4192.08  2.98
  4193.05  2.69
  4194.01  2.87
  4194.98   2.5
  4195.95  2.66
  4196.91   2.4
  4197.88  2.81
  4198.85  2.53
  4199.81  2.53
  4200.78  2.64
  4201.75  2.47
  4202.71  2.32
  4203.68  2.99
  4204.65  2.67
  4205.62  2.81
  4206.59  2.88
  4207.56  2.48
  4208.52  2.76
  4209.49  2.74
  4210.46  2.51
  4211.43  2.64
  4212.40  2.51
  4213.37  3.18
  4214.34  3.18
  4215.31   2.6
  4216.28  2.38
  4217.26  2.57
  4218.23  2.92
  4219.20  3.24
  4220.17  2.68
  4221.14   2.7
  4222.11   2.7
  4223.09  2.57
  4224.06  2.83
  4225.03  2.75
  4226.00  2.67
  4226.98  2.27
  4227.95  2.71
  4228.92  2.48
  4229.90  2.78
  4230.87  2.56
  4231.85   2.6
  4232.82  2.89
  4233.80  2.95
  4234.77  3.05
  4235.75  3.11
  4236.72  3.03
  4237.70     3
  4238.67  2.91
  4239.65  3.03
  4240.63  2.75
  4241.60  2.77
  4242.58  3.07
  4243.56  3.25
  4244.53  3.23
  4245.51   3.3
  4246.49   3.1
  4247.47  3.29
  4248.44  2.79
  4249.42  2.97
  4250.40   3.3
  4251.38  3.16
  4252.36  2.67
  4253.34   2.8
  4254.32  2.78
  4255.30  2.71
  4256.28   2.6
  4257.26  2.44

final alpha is 2.1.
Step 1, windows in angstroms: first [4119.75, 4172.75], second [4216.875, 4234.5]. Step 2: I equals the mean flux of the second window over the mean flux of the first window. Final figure 1.0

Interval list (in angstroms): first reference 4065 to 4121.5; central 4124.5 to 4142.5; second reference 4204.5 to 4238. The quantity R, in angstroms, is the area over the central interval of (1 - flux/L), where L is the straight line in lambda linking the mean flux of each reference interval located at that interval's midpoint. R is 0.6 angstroms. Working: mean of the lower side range 2.86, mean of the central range 2.73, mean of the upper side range 2.75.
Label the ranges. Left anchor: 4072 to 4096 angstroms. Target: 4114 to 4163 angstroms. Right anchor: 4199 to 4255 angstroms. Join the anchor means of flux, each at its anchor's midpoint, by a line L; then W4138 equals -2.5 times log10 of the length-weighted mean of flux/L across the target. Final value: 0.047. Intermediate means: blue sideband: 2.87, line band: 2.73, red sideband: 2.81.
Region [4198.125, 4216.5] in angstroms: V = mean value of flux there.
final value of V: 2.68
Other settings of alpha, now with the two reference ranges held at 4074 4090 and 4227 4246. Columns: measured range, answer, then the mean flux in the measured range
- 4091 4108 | 1.2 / 2.68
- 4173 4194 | 1.7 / 2.66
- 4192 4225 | 2.2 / 2.7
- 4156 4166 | 0.5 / 2.73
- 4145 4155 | 0.5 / 2.73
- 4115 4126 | 0.1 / 2.85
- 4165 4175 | 1.1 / 2.57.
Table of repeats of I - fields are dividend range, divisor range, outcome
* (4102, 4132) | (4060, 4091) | 0.91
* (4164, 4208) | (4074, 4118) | 0.95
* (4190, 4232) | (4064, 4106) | 0.92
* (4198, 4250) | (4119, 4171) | 1.04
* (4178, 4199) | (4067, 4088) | 0.88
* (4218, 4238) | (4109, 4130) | 1.01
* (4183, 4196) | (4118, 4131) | 1.01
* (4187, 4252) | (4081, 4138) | 1.02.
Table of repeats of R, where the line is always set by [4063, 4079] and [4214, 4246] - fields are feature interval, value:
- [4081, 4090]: 0.3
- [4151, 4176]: 2.6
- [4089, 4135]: 4.9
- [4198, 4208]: 0.8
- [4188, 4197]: 0.6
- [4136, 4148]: 0.9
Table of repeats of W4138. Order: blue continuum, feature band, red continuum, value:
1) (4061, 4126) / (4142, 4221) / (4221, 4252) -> 0.08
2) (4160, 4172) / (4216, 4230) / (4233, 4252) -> 0.10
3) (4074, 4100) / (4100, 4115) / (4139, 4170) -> 0.04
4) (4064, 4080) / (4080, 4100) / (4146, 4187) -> 0.07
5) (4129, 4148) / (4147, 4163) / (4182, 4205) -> -0.01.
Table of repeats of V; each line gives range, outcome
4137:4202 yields 2.67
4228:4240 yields 2.86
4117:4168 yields 2.73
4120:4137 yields 2.66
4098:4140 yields 2.72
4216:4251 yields 2.87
